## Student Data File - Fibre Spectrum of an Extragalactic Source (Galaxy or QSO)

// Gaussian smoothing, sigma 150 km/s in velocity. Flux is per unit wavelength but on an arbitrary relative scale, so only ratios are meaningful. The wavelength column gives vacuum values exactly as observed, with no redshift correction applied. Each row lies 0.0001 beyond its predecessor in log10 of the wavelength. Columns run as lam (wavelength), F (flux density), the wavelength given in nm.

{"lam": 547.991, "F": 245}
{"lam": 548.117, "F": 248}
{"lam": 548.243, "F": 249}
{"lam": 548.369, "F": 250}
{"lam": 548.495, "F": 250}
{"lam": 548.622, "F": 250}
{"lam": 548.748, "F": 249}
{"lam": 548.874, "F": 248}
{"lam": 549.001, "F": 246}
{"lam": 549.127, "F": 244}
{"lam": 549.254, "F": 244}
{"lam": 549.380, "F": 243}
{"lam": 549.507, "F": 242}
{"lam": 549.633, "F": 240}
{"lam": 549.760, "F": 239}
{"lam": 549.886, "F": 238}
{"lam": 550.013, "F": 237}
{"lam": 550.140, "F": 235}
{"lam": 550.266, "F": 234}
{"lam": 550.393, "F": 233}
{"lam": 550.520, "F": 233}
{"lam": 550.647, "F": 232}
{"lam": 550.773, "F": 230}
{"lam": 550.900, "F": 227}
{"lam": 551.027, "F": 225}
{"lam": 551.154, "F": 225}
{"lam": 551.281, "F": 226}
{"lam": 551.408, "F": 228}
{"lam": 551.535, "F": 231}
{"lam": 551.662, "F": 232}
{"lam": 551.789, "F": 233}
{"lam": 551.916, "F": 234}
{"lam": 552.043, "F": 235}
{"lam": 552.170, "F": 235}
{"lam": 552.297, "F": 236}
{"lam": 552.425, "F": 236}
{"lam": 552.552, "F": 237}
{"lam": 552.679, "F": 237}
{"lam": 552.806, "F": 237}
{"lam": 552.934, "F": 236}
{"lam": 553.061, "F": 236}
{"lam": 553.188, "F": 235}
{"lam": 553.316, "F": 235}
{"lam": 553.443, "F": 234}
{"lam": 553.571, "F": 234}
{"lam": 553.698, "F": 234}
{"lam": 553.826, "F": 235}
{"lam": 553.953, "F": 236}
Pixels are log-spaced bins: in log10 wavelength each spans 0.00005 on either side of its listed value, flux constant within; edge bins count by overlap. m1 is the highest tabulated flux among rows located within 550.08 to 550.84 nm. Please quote 235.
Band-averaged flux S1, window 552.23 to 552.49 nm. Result 236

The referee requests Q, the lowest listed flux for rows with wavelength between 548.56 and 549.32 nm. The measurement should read 244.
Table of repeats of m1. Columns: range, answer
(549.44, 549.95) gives 242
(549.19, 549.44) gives 244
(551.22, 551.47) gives 228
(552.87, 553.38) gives 236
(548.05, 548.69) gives 250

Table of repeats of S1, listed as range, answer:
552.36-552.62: 236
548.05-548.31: 249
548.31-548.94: 249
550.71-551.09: 227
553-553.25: 236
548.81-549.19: 246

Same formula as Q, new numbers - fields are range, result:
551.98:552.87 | 235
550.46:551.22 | 225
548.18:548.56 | 249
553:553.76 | 234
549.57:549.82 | 239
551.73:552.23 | 233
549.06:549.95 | 238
